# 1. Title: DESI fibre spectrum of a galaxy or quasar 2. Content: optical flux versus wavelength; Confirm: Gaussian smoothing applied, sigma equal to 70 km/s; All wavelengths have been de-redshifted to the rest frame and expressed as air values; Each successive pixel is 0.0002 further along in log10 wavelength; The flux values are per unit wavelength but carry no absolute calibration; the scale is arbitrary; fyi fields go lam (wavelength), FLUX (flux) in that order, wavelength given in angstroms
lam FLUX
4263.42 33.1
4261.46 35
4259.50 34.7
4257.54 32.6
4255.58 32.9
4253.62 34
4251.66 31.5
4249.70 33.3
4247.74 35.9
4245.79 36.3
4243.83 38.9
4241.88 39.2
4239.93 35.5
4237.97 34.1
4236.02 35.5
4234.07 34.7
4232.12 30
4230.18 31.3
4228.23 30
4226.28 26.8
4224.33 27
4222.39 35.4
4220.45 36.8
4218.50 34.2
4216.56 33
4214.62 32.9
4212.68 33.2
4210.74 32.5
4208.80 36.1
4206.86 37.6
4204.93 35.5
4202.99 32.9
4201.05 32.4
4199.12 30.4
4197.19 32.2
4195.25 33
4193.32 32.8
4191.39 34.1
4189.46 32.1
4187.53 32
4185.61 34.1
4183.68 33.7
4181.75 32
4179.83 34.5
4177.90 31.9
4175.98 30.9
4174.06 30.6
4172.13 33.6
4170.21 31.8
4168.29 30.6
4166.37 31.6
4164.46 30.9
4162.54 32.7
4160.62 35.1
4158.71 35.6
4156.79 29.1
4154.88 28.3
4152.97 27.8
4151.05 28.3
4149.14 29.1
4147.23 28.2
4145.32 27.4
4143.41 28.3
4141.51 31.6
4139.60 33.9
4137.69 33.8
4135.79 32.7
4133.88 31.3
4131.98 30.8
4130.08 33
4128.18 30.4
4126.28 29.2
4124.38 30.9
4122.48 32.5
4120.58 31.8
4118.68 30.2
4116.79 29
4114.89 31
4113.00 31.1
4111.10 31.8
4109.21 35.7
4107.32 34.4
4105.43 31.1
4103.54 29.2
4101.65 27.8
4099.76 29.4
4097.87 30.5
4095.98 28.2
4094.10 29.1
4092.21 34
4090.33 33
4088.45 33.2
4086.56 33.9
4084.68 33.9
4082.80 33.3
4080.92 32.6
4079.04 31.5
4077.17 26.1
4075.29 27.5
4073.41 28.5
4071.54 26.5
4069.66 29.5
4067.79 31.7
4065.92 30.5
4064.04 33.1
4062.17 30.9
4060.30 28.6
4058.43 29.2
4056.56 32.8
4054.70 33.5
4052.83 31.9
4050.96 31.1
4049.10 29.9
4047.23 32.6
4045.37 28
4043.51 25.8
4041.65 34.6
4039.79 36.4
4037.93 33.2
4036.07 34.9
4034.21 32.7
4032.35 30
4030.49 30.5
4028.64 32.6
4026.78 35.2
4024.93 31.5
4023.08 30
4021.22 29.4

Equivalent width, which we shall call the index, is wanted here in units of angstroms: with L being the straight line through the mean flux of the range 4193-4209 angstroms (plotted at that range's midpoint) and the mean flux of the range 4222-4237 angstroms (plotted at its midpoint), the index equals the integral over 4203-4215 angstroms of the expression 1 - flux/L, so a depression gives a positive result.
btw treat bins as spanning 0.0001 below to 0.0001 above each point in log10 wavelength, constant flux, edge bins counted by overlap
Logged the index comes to -0.6 angstroms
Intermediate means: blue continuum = 33.6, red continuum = 31.2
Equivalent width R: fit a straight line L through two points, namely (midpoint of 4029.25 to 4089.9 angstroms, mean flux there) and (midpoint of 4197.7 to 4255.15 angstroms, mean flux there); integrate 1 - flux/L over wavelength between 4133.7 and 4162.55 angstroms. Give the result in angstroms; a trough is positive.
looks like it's 1.6 angstroms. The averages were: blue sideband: 31.2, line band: 30.7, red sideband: 33.7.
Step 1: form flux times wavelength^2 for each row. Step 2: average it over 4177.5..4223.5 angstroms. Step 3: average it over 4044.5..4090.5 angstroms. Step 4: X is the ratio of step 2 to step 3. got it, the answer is 1.16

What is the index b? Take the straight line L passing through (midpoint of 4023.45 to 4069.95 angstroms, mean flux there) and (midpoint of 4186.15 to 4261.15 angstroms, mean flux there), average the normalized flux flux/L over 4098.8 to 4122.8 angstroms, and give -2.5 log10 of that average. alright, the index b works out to 0.04 mag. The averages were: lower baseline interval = 31.6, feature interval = 31.1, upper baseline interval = 33.5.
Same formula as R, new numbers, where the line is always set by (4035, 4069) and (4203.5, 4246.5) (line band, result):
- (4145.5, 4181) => 2.2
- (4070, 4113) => 1.6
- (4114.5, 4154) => 2.6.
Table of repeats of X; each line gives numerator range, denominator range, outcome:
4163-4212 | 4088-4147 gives 1.09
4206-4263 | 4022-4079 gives 1.19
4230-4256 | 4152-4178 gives 1.14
